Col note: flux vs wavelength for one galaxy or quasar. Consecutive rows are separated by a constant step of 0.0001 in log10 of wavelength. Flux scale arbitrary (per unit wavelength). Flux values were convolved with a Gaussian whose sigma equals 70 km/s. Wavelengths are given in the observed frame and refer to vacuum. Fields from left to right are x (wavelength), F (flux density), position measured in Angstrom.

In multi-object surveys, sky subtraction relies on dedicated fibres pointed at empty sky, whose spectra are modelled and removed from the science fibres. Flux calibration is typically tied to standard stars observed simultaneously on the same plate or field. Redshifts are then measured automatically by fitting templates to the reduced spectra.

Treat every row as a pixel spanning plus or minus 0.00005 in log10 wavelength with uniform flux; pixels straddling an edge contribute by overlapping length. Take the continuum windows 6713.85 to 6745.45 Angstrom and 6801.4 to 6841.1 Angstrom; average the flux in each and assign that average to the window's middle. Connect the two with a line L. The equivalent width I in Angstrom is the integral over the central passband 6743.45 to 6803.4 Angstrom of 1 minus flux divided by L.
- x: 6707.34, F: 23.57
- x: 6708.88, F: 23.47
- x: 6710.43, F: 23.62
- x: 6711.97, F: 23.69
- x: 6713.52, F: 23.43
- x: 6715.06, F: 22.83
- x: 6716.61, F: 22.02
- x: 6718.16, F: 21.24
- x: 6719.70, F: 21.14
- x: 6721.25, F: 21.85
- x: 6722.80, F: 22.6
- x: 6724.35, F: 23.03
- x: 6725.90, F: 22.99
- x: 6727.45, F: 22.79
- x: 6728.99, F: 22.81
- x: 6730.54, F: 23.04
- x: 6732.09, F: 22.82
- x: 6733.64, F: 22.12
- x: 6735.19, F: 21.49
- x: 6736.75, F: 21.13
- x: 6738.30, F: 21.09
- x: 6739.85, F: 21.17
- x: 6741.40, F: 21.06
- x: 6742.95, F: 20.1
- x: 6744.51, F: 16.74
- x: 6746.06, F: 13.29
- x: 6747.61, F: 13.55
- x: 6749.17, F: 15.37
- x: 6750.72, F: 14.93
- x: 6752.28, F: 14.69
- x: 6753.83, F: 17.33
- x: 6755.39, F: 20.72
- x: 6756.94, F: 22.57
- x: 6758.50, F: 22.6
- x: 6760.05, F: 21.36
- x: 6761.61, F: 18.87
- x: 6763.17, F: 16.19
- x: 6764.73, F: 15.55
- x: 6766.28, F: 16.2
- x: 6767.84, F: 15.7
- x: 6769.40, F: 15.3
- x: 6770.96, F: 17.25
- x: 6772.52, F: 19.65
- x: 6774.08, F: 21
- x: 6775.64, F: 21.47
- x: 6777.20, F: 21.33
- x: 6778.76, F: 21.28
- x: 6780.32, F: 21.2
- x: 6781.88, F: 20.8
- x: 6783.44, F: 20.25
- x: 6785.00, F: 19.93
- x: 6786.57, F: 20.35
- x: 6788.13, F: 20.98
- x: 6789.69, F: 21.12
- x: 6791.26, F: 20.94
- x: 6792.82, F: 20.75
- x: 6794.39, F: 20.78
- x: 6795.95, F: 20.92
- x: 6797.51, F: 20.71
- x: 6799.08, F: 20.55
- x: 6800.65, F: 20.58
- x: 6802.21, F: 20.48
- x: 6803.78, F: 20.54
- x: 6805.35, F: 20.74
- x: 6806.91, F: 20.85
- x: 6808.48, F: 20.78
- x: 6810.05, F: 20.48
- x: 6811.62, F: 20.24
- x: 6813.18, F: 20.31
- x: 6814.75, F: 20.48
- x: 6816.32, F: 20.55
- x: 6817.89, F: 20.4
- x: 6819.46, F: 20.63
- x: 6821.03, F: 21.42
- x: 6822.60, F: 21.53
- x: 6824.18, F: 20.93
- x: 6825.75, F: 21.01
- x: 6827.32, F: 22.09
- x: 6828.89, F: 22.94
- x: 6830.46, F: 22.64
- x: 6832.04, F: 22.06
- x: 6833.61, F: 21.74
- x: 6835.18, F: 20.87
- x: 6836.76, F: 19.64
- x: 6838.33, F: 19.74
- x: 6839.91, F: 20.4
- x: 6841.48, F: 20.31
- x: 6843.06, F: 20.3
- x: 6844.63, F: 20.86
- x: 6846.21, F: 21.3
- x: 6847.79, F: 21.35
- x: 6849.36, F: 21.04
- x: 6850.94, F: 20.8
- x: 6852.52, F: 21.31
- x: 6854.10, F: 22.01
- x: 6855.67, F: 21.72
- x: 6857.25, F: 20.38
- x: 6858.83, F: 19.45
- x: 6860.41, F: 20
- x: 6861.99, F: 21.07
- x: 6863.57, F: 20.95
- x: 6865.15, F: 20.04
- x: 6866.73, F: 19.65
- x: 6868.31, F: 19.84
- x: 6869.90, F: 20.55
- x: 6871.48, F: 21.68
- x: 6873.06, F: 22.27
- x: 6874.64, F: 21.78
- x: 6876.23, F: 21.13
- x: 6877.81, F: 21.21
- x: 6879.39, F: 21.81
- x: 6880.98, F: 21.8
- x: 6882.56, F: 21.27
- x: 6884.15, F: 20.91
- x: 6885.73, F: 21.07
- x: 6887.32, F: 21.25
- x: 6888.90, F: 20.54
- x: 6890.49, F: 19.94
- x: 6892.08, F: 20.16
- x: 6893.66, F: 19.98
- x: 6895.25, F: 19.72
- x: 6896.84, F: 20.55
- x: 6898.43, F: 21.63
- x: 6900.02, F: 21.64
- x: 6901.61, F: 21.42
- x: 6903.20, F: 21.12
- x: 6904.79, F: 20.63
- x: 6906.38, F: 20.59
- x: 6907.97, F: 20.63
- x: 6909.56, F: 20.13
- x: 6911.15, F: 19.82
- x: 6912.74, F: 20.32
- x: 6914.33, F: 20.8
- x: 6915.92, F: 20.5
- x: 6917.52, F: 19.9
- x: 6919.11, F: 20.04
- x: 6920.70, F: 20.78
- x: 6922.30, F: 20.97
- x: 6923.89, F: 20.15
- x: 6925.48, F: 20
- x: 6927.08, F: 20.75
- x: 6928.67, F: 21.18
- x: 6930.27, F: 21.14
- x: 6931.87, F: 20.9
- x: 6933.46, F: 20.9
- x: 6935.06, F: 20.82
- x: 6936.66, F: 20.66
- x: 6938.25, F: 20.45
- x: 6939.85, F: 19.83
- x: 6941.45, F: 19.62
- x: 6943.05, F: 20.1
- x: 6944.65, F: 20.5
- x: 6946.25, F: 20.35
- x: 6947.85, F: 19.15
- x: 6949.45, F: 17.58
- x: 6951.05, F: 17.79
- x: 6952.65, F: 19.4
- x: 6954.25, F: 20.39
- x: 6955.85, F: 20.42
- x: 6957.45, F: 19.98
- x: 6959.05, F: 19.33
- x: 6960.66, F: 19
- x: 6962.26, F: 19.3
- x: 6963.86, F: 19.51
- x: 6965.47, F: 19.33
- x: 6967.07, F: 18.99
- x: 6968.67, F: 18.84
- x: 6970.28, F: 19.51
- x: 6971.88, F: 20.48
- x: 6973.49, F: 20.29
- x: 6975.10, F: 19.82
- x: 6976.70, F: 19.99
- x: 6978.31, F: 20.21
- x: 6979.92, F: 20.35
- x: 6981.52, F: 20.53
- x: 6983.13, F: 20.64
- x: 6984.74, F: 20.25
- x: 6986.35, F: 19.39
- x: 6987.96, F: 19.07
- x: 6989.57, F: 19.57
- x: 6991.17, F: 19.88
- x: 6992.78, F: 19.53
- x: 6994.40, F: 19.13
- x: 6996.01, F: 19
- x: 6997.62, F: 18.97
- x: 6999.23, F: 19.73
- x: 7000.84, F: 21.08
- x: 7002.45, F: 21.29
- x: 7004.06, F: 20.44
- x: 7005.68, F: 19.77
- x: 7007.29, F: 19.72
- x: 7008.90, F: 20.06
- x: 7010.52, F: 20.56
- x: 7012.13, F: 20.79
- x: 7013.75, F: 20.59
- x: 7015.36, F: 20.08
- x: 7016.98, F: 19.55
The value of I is 6.36 Angstrom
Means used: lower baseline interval 21.7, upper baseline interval 20.9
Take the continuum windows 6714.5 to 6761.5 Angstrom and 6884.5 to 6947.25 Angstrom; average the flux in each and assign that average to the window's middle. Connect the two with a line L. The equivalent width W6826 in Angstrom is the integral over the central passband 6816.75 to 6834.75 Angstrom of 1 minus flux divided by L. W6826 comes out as -1.0 Angstrom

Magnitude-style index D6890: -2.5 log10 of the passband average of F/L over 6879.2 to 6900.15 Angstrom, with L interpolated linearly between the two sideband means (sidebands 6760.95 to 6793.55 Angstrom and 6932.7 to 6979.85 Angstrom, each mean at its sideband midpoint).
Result -0.07 mag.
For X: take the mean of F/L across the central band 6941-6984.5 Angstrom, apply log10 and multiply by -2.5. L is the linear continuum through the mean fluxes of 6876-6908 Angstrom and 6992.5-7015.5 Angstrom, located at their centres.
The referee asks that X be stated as 0.04 mag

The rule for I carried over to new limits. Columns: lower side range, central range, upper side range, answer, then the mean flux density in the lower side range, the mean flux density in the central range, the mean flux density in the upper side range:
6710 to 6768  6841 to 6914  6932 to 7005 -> -3.25 Angstrom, 20.1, 20.8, 19.8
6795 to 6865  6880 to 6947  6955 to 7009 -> -1.05 Angstrom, 20.9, 20.6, 19.8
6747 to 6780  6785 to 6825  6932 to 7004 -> -4.51 Angstrom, 18.3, 20.7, 19.8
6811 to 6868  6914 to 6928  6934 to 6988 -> -0.20 Angstrom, 20.9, 20.4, 19.8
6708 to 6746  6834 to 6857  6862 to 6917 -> 0.27 Angstrom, 21.9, 20.8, 20.8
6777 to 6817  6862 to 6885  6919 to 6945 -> -0.52 Angstrom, 20.7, 21.1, 20.5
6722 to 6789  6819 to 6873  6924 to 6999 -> -3.38 Angstrom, 19.6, 21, 19.8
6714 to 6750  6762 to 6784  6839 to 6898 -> 2.08 Angstrom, 20.7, 18.8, 20.8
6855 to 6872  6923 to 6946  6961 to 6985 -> -0.50 Angstrom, 20.4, 20.5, 19.8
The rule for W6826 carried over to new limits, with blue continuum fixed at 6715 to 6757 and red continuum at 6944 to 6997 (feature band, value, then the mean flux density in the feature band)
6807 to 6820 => -0.35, 20.5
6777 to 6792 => -0.57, 20.8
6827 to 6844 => -1.03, 21.1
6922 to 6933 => -0.56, 20.7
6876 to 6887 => -0.84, 21.3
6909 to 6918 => -0.23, 20.3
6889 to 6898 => -0.17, 20.2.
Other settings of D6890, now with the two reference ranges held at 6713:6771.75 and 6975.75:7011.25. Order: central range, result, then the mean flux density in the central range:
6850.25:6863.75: -0.06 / 20.9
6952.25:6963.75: 0.01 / 19.7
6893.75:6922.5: -0.04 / 20.6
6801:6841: -0.06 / 20.9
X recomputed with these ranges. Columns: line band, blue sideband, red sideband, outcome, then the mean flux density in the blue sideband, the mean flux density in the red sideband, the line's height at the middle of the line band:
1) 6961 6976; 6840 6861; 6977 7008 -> 0.029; 20.8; 19.9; 20.1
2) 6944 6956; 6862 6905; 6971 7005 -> 0.051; 20.9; 20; 20.3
